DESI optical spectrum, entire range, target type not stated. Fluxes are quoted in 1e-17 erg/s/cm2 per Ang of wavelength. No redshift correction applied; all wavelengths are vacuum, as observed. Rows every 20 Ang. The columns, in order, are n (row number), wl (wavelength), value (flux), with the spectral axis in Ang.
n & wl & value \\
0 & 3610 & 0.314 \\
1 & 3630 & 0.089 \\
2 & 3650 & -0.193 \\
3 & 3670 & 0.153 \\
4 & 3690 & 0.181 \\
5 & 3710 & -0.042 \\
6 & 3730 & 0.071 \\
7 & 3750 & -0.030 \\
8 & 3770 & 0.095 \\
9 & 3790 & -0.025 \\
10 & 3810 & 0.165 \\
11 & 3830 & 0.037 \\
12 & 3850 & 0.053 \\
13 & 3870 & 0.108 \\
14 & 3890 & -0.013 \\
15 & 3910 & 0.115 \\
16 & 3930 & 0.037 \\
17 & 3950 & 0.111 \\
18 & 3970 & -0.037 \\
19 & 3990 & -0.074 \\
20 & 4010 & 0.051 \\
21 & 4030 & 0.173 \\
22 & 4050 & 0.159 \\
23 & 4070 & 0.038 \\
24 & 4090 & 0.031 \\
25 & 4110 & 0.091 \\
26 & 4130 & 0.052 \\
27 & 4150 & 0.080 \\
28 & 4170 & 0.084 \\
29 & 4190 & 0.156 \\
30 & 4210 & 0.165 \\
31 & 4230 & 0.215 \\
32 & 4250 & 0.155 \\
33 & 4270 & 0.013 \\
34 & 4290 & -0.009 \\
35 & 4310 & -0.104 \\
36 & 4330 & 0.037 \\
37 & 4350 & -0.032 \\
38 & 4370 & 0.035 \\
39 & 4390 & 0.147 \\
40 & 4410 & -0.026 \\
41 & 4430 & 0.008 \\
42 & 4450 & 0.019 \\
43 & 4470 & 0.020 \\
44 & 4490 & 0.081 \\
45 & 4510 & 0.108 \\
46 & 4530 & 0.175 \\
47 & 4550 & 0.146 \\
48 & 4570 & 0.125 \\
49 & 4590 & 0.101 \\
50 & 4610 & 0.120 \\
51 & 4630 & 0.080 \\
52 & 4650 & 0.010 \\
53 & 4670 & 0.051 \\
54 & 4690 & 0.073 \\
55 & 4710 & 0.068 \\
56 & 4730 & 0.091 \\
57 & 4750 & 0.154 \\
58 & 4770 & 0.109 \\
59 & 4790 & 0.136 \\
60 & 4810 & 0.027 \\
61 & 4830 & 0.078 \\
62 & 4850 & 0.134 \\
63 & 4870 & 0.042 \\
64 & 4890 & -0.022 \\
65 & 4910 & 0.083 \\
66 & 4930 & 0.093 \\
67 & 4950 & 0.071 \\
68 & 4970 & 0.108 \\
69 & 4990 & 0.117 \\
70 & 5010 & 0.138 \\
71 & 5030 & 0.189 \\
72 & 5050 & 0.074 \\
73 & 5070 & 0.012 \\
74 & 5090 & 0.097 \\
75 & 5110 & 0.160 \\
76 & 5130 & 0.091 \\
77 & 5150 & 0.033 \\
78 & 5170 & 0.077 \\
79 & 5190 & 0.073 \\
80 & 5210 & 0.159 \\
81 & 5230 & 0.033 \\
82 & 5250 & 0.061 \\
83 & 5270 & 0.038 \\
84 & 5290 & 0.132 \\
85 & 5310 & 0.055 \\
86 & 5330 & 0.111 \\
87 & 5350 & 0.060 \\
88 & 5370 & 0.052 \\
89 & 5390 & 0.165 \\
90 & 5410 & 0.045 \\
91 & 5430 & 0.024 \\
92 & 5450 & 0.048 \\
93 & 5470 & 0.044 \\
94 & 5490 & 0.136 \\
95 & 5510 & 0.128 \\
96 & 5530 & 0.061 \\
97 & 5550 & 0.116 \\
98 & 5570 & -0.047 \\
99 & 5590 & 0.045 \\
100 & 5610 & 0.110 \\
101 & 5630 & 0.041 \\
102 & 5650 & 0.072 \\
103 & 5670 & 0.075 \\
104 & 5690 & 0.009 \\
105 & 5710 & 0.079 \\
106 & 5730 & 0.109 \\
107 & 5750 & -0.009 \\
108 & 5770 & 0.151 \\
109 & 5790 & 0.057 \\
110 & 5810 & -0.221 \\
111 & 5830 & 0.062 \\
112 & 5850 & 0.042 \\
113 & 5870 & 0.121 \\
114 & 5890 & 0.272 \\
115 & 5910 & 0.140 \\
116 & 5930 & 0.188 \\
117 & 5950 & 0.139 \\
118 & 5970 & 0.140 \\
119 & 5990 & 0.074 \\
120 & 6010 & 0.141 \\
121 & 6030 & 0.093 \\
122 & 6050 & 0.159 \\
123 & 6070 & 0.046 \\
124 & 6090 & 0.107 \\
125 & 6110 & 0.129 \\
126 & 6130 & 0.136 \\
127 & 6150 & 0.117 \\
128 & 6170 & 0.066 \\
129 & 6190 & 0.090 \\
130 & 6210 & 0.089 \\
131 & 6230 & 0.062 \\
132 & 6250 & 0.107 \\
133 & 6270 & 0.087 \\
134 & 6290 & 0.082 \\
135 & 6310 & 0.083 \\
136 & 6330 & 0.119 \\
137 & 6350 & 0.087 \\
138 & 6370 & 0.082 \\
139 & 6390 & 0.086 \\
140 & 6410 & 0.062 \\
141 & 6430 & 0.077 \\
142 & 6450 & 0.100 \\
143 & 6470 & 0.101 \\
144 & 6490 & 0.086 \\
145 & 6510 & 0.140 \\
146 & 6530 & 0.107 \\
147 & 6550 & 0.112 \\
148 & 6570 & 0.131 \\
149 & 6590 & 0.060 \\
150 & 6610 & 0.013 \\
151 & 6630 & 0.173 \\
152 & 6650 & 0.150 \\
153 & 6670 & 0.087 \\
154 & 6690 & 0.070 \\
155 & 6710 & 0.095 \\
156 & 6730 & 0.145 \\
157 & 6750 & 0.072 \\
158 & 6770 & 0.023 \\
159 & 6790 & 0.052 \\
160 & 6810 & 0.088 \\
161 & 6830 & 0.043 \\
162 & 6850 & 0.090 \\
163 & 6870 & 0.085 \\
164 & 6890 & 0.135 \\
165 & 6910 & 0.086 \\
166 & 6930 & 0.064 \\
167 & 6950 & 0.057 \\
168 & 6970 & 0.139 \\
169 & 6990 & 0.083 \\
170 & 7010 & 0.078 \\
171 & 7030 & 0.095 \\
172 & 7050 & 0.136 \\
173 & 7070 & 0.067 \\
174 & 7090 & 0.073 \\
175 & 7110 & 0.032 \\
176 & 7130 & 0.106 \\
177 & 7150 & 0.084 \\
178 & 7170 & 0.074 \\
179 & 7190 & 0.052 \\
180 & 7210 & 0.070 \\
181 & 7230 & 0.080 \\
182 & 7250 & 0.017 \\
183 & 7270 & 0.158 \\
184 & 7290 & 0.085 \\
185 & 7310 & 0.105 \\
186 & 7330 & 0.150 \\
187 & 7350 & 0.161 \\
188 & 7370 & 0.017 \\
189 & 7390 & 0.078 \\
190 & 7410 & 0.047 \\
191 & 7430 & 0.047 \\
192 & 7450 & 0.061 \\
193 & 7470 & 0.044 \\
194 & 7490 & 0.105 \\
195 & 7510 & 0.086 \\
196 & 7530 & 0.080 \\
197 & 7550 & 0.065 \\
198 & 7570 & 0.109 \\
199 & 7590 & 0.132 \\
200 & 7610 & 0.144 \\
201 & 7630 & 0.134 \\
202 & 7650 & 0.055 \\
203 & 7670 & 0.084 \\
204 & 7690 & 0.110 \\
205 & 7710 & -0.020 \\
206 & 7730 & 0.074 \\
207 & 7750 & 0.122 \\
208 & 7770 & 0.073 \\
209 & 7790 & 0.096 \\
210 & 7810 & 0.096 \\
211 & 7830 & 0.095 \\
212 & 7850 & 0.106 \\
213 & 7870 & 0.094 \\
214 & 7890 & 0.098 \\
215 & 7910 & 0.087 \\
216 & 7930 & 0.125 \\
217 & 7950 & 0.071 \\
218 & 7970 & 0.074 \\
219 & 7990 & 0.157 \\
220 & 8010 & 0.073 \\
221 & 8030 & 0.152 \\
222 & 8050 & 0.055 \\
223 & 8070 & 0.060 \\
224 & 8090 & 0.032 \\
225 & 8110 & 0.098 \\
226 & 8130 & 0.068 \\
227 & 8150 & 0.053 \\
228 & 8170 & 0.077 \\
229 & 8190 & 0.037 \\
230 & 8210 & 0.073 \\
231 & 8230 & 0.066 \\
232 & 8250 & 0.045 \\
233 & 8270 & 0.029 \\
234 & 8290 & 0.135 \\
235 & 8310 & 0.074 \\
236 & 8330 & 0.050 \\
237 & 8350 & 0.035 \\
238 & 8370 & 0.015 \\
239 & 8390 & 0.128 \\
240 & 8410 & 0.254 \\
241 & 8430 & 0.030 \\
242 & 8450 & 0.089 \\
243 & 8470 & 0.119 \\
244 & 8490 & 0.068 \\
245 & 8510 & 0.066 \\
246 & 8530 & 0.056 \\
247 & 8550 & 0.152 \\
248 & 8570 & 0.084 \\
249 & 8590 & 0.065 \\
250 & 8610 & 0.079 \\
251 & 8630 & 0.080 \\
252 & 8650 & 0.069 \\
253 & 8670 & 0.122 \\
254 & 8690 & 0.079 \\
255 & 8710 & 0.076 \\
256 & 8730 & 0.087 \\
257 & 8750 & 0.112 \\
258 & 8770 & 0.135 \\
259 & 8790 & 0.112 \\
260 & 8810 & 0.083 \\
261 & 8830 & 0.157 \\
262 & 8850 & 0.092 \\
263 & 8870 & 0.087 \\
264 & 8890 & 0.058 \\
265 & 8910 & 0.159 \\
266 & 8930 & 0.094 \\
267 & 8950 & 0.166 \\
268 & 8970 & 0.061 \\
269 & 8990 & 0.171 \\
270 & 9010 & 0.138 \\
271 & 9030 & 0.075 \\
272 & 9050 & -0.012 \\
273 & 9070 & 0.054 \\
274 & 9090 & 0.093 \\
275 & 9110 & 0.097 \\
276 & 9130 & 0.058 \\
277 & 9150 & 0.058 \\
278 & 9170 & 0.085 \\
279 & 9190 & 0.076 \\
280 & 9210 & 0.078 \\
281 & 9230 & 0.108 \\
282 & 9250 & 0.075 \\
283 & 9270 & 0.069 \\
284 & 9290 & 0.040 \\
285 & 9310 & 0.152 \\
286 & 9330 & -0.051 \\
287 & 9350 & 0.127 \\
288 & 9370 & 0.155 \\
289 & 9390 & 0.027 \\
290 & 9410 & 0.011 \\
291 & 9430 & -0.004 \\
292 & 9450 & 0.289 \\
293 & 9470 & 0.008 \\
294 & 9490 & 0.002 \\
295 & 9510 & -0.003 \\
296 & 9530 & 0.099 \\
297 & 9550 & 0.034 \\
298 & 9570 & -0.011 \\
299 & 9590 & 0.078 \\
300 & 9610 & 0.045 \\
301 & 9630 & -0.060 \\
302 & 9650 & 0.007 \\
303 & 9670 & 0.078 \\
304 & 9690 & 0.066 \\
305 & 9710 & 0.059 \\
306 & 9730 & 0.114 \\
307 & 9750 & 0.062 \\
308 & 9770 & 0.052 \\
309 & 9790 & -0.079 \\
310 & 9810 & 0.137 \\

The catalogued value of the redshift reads 1.256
